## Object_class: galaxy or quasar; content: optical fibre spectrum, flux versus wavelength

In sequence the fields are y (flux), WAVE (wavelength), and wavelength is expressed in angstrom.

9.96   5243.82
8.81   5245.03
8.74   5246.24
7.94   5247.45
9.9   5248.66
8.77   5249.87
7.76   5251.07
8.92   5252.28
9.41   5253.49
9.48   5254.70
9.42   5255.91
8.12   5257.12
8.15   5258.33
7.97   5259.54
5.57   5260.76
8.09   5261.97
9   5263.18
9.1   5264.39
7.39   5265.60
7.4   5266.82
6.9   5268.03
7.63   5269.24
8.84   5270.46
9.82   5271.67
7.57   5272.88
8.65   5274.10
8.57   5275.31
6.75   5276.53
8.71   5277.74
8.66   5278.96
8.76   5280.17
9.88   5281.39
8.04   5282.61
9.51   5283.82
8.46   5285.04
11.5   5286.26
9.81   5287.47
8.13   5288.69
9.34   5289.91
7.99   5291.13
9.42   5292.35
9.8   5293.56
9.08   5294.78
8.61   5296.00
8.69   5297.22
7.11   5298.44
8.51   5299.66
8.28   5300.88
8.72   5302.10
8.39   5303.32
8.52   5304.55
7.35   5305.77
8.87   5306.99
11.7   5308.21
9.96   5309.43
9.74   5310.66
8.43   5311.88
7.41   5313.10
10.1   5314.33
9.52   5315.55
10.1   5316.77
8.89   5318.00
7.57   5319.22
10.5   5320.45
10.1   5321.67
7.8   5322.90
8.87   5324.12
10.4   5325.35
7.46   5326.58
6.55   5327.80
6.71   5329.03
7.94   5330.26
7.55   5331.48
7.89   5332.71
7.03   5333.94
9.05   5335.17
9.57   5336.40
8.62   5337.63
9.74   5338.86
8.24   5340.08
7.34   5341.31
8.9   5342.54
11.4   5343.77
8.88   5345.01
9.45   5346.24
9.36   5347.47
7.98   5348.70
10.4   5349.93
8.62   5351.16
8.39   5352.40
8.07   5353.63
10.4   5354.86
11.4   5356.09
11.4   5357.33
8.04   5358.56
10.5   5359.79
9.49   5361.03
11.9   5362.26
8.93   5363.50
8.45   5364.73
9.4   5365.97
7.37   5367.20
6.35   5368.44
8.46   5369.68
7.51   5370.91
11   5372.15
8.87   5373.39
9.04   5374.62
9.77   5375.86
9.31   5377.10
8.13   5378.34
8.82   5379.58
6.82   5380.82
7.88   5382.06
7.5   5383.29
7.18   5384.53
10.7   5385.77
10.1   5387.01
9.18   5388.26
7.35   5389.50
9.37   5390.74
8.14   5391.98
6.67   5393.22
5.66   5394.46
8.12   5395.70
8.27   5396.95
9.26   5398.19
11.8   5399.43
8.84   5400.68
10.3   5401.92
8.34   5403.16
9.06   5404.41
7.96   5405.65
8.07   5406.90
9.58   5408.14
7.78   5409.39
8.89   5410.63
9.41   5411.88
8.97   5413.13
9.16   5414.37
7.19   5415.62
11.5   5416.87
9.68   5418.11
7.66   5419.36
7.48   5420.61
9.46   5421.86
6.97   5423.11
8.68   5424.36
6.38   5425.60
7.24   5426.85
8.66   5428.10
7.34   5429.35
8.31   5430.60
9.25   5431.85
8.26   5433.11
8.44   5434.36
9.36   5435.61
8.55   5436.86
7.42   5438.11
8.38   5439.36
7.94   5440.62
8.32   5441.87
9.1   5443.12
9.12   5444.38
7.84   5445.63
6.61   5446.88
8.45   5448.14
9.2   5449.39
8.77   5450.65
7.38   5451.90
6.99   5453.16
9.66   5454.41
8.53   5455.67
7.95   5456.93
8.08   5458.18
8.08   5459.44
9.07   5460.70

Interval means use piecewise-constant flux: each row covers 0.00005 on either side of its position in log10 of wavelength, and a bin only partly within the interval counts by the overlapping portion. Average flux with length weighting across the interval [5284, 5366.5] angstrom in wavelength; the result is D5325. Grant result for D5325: 9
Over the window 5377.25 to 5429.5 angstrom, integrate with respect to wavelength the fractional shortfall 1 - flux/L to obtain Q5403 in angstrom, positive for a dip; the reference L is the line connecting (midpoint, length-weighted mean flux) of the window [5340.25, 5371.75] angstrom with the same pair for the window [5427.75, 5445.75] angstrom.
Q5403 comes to 1.4 angstrom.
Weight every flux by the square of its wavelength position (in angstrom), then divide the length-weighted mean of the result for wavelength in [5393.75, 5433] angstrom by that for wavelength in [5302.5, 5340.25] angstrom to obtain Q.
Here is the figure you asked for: 1.01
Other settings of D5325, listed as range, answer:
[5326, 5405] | 8.75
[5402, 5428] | 8.52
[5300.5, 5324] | 9.05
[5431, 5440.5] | 8.48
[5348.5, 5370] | 9.23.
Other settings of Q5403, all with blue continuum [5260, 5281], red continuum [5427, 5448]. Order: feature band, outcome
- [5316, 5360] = -3.95 angstrom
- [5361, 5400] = -1.96 angstrom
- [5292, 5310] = -1.60 angstrom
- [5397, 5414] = -1.70 angstrom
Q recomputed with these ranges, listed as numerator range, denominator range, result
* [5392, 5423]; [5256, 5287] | 1.09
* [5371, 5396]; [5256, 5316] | 1.02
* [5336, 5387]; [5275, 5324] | 1.03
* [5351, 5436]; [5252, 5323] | 1.04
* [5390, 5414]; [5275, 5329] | 1.02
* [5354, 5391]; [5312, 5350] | 1.05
